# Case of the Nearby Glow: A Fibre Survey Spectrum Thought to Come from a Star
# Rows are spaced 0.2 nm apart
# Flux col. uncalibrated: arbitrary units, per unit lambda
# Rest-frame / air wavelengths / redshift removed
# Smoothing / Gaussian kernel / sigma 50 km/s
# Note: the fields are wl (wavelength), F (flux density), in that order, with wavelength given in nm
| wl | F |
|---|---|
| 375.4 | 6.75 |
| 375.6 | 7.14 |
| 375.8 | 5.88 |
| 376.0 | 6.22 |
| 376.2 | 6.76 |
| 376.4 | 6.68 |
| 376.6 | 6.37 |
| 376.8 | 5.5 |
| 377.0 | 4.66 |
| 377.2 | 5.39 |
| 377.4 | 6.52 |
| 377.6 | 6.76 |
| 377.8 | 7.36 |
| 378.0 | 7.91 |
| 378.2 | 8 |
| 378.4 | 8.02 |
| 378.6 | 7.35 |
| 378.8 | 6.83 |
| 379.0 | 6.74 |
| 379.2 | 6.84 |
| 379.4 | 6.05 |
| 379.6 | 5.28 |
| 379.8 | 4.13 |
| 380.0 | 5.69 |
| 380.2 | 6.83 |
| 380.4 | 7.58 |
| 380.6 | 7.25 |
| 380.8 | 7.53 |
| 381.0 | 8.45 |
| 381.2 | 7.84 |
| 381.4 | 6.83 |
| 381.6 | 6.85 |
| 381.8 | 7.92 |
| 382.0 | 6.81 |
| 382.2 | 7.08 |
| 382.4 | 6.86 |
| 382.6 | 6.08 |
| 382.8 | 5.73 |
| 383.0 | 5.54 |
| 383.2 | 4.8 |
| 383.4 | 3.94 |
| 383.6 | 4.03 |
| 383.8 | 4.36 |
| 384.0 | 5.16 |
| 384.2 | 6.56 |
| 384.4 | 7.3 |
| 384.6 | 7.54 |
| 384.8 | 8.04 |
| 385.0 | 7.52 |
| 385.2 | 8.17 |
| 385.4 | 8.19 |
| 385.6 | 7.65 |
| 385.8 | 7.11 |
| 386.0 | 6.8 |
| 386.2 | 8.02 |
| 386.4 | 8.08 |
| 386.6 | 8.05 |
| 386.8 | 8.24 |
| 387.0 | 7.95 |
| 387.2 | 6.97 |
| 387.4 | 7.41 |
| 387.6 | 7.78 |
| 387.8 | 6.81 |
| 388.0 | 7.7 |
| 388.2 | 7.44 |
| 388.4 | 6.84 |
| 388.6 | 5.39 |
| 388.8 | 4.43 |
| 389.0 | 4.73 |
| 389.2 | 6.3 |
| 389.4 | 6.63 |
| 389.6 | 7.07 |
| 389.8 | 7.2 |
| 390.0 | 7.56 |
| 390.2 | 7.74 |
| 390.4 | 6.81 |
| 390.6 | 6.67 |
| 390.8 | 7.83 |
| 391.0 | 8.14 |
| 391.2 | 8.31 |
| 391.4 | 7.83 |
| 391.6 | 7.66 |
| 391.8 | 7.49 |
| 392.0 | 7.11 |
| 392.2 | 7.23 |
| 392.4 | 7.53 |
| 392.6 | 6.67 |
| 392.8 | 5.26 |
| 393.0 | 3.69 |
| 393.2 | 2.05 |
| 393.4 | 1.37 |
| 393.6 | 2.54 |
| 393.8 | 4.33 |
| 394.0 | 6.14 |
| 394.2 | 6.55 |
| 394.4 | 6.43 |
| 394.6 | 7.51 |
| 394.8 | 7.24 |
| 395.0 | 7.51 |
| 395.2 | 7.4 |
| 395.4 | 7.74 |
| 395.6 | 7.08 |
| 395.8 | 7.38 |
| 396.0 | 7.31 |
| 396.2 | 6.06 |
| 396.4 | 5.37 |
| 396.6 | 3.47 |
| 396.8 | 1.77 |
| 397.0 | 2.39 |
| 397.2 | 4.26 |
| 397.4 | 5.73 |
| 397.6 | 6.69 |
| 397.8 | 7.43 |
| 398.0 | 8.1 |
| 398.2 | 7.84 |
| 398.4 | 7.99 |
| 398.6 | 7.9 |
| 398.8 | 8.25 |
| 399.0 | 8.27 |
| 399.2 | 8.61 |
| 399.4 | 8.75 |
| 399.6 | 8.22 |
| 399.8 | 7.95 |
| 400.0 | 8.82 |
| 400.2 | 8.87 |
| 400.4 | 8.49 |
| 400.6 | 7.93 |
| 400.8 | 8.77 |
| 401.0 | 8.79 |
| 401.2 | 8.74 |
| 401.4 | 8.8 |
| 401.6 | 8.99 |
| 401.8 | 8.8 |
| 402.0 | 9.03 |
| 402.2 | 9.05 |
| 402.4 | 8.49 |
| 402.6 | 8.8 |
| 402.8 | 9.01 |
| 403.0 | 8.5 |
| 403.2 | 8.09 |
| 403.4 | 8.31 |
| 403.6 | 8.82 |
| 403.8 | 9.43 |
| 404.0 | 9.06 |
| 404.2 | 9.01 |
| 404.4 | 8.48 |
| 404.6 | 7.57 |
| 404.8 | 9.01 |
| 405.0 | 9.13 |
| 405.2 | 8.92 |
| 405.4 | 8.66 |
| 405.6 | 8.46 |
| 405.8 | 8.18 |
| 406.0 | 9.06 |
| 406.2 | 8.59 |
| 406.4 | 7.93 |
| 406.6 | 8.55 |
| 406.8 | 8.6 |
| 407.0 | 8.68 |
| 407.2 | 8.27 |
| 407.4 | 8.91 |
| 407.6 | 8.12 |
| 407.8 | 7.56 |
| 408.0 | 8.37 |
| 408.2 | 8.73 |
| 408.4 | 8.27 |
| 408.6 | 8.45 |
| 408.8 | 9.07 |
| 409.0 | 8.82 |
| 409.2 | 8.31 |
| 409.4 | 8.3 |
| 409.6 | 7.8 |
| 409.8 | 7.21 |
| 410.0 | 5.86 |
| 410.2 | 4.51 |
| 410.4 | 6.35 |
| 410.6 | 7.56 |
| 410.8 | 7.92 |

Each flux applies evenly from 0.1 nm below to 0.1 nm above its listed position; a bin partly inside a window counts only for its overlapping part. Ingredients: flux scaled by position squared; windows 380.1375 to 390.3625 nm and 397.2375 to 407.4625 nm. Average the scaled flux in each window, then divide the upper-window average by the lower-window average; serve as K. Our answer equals 1.3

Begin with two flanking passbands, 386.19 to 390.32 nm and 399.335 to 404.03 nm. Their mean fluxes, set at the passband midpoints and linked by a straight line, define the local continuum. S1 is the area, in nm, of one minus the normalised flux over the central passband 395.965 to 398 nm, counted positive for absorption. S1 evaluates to 0.75 nm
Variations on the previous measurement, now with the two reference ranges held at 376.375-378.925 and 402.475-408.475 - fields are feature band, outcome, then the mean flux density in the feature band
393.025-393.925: 0.58 nm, 2.76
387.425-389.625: 0.28 nm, 6.48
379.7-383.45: 0.23 nm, 6.55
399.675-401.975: -0.11 nm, 8.64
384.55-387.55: -0.18 nm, 7.72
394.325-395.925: 0.12 nm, 7.3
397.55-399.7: 0.02 nm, 8.04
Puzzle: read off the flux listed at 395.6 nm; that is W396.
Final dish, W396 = 7.08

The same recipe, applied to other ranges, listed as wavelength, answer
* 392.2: 7.23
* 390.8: 7.83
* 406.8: 8.6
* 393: 3.69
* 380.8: 7.53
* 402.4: 8.49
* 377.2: 5.39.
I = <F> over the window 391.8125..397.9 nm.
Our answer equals 5.67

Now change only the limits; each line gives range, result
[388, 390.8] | 6.61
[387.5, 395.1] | 6.41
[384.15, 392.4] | 7.28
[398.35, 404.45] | 8.62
